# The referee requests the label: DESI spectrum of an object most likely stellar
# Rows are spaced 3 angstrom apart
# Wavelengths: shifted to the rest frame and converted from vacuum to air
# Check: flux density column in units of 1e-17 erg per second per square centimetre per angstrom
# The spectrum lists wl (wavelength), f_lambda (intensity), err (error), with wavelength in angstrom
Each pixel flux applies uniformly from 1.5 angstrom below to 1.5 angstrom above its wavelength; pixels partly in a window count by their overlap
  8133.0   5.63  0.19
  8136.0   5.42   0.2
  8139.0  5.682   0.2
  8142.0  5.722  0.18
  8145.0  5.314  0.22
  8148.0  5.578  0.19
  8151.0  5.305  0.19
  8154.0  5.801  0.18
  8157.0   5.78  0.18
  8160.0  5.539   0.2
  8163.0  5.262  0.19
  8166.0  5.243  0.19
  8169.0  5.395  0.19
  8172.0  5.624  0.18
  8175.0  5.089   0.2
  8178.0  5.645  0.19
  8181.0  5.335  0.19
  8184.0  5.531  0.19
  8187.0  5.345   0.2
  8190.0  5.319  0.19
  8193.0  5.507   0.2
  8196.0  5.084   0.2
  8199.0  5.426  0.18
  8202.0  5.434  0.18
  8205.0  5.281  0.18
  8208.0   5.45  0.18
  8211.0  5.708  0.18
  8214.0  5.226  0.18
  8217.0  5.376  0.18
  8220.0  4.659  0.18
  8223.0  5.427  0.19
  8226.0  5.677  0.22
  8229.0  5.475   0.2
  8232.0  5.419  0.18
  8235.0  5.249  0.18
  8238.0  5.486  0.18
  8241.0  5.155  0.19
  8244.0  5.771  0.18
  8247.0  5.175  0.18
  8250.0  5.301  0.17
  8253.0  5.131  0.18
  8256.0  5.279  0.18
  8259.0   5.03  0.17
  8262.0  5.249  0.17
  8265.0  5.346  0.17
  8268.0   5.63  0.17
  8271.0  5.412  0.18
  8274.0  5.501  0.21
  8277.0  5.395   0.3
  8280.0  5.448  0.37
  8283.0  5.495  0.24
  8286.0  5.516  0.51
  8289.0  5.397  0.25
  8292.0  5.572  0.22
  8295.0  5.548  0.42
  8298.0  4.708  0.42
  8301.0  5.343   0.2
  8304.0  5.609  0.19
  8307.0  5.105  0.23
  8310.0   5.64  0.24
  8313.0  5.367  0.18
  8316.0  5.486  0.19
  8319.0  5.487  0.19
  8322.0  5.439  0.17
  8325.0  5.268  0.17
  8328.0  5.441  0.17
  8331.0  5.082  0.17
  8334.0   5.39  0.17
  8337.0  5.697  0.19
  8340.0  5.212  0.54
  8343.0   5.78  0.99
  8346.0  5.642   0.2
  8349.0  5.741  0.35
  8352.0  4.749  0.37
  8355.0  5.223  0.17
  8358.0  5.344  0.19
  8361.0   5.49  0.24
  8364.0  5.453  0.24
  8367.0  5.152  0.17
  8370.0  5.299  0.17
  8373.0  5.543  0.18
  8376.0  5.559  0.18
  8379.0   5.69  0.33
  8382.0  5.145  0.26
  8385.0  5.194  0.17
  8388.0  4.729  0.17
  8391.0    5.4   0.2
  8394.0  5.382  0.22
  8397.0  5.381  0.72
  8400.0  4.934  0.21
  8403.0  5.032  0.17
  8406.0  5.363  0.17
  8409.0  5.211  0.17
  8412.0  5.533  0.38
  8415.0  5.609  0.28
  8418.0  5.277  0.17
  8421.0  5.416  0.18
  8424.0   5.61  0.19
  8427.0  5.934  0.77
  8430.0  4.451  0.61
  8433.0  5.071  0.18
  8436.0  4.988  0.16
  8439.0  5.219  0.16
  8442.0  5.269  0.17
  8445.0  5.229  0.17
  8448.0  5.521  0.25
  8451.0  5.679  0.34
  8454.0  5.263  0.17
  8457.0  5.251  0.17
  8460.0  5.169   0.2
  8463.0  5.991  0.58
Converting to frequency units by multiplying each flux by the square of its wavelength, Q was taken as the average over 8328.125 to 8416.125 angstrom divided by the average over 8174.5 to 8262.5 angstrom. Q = 1.0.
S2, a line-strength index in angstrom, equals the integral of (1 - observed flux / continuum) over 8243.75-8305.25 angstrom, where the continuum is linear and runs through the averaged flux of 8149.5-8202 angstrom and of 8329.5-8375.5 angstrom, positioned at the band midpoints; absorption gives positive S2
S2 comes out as 0.5 angstrom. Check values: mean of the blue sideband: 5.43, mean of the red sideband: 5.39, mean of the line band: 5.37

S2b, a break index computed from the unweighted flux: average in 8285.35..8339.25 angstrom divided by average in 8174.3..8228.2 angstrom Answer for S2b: 1.00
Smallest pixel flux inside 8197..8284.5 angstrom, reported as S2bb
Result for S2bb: 4.659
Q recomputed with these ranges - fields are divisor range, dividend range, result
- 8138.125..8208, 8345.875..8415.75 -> 1.03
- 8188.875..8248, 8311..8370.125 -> 1.03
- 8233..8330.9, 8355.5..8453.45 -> 1.02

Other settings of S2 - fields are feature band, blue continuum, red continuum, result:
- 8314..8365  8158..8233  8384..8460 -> -0.9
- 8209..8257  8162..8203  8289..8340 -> 0.3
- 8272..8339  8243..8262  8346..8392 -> -1.4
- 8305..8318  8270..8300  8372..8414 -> -0.1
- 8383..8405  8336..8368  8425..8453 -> 0.8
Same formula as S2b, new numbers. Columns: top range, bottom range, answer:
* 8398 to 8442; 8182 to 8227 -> 0.98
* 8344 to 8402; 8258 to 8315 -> 0.99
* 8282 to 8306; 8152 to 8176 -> 0.99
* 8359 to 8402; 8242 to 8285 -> 0.99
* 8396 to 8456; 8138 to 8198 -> 0.97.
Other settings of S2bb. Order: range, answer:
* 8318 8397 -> 4.729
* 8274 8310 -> 4.708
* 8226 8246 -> 5.155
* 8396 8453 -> 4.451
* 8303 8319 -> 5.105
